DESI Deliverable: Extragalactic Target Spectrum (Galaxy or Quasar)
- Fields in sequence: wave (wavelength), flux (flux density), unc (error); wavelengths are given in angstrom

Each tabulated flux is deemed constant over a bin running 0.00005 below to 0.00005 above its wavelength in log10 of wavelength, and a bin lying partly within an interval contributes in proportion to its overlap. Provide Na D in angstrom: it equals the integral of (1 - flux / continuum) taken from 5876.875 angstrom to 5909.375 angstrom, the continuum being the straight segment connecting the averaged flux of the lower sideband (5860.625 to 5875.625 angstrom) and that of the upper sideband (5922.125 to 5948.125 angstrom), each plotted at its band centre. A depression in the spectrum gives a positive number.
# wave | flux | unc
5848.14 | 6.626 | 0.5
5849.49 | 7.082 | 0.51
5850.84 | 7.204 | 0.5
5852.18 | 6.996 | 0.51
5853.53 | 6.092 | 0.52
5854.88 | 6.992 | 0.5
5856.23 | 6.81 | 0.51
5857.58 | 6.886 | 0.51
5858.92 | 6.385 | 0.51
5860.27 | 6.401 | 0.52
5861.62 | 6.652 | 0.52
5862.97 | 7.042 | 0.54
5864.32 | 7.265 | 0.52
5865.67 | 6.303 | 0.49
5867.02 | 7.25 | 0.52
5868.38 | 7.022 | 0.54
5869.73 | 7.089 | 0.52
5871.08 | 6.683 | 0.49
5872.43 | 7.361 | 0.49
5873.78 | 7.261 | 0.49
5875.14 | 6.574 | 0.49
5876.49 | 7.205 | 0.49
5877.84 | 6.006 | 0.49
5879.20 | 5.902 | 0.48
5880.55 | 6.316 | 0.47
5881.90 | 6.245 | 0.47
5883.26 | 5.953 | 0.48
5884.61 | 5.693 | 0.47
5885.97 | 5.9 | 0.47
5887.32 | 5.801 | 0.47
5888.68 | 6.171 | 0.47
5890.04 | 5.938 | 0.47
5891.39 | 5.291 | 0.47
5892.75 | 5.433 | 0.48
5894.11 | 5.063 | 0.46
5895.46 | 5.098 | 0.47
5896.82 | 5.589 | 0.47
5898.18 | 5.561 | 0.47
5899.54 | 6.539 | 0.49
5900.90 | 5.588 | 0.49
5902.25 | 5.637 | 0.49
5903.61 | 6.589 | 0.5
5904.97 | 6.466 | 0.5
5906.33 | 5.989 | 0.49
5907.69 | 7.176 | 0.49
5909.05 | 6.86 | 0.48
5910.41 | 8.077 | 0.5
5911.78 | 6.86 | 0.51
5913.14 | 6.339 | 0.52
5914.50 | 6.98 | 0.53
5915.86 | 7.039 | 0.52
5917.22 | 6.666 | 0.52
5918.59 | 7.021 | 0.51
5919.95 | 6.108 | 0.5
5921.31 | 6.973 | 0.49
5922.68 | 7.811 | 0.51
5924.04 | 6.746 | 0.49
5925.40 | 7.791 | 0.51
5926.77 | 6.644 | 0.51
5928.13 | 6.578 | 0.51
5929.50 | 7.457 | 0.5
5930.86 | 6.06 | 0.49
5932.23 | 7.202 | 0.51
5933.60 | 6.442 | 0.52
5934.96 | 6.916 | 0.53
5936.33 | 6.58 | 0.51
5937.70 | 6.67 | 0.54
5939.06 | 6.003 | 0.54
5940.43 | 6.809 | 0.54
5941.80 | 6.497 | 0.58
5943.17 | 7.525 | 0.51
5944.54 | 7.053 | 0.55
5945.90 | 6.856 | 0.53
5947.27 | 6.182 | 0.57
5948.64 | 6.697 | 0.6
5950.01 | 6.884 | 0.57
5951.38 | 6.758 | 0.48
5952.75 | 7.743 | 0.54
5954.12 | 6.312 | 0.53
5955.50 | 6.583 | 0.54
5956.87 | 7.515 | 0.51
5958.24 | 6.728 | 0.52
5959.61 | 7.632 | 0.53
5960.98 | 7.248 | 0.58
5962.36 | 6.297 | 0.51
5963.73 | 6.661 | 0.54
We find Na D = 4.5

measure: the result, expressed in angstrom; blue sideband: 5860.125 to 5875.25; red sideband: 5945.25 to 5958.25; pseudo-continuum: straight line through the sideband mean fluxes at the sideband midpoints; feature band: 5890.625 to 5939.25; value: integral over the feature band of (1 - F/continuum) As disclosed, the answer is 2.6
